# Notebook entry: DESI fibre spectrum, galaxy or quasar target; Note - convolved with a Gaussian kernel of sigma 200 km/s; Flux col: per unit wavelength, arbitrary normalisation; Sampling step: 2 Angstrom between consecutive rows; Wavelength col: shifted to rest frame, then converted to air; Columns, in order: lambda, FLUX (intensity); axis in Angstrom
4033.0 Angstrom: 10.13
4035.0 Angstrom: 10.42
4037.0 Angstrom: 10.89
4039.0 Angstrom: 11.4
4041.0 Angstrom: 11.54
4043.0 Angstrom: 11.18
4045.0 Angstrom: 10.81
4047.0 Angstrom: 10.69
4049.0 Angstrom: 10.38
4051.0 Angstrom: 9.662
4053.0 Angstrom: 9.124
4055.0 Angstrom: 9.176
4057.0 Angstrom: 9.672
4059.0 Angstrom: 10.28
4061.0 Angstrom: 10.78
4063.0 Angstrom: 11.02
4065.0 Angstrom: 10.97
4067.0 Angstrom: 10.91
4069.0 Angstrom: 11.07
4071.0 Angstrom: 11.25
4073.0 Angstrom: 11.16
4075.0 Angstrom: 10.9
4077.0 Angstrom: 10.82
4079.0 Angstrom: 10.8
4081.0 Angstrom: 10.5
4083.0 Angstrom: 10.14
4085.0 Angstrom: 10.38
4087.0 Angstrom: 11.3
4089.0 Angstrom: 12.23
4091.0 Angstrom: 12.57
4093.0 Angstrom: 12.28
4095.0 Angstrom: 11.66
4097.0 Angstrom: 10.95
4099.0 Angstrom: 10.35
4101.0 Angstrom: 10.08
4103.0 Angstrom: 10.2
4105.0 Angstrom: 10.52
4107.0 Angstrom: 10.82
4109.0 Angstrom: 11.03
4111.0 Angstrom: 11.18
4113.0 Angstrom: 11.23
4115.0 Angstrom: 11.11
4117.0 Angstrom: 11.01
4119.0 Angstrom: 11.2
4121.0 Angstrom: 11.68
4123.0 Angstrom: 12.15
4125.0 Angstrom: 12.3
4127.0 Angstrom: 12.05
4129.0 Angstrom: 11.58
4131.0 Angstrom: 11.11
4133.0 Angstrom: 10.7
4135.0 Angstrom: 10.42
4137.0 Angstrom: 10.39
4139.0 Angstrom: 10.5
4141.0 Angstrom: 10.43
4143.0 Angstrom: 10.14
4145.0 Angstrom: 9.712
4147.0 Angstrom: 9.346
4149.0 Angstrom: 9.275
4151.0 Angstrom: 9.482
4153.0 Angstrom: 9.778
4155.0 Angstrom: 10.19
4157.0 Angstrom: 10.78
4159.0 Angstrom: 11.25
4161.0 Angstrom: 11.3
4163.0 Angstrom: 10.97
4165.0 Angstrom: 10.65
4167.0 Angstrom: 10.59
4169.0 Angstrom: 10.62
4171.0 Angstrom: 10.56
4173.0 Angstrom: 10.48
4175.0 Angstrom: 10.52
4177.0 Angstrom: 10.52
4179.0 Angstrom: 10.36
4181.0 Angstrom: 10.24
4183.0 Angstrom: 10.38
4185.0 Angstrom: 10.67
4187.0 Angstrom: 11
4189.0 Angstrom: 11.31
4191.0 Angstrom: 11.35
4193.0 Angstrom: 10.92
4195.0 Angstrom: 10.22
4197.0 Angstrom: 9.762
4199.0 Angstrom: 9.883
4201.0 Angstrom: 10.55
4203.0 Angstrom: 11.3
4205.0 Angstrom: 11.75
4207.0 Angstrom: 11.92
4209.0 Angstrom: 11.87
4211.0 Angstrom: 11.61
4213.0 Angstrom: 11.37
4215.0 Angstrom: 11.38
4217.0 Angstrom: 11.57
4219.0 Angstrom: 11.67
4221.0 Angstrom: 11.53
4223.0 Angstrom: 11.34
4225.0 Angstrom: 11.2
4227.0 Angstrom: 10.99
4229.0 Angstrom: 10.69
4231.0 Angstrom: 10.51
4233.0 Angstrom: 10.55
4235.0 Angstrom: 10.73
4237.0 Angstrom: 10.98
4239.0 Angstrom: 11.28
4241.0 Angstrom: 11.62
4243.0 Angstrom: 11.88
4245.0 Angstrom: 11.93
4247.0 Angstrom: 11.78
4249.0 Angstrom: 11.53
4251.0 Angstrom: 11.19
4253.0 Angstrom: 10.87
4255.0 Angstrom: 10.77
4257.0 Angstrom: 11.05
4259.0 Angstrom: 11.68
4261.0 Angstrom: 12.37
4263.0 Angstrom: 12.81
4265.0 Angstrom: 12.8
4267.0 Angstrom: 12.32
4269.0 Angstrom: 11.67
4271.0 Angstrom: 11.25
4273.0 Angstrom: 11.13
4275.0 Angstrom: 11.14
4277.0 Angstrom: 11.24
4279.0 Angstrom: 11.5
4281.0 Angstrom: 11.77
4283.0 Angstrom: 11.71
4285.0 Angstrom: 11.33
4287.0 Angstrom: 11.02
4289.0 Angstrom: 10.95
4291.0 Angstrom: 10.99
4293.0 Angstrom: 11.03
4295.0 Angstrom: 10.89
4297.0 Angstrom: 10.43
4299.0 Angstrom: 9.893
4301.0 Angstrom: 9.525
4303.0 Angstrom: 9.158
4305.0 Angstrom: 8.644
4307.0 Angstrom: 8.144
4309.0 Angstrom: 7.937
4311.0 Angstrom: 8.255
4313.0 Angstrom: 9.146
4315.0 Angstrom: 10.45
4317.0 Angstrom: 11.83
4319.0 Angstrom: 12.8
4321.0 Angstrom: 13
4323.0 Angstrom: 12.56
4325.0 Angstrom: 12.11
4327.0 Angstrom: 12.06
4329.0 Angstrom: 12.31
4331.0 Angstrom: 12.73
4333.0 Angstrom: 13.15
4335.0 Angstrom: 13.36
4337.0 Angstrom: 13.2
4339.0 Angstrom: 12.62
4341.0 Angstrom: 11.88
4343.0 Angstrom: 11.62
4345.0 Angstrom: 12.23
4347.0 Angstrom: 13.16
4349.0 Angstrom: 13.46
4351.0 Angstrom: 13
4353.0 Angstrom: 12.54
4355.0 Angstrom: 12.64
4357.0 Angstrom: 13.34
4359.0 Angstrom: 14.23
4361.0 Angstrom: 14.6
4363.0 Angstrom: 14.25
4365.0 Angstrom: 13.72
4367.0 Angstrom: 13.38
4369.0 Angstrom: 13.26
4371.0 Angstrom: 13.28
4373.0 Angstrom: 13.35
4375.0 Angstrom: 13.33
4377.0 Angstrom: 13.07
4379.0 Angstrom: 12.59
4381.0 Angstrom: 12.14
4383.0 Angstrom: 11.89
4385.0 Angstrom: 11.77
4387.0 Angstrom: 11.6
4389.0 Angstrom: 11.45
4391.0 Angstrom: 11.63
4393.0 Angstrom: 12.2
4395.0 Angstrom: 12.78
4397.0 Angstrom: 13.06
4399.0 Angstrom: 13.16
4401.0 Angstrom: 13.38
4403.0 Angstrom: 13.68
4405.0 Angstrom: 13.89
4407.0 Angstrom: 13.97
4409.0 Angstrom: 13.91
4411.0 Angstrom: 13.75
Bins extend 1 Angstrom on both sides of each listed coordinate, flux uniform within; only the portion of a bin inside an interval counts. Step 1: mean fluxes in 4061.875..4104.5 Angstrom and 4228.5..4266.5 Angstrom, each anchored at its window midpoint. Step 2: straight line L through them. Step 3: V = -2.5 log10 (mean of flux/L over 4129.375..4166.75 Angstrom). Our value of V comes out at 0.081 mag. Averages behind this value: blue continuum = 11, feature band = 10.4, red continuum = 11.4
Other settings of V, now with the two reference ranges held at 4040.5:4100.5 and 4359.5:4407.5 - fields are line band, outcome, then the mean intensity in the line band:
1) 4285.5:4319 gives 0.23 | 10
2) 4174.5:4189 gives 0.10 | 10.6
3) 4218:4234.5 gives 0.08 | 11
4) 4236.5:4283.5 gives 0.05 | 11.6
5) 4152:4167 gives 0.07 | 10.7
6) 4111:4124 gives -0.02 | 11.4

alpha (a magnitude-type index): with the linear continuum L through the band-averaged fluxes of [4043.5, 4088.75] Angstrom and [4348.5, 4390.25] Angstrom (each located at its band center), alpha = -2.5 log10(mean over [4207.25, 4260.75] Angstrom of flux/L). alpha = 0.055 mag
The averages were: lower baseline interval 10.6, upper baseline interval 13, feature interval 11.3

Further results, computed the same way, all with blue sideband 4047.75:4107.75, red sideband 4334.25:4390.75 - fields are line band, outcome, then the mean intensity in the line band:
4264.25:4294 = 0.07 mag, 11.4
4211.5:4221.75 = 0.02 mag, 11.5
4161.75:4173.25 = 0.07 mag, 10.7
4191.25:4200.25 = 0.13 mag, 10.3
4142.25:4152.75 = 0.17 mag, 9.59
